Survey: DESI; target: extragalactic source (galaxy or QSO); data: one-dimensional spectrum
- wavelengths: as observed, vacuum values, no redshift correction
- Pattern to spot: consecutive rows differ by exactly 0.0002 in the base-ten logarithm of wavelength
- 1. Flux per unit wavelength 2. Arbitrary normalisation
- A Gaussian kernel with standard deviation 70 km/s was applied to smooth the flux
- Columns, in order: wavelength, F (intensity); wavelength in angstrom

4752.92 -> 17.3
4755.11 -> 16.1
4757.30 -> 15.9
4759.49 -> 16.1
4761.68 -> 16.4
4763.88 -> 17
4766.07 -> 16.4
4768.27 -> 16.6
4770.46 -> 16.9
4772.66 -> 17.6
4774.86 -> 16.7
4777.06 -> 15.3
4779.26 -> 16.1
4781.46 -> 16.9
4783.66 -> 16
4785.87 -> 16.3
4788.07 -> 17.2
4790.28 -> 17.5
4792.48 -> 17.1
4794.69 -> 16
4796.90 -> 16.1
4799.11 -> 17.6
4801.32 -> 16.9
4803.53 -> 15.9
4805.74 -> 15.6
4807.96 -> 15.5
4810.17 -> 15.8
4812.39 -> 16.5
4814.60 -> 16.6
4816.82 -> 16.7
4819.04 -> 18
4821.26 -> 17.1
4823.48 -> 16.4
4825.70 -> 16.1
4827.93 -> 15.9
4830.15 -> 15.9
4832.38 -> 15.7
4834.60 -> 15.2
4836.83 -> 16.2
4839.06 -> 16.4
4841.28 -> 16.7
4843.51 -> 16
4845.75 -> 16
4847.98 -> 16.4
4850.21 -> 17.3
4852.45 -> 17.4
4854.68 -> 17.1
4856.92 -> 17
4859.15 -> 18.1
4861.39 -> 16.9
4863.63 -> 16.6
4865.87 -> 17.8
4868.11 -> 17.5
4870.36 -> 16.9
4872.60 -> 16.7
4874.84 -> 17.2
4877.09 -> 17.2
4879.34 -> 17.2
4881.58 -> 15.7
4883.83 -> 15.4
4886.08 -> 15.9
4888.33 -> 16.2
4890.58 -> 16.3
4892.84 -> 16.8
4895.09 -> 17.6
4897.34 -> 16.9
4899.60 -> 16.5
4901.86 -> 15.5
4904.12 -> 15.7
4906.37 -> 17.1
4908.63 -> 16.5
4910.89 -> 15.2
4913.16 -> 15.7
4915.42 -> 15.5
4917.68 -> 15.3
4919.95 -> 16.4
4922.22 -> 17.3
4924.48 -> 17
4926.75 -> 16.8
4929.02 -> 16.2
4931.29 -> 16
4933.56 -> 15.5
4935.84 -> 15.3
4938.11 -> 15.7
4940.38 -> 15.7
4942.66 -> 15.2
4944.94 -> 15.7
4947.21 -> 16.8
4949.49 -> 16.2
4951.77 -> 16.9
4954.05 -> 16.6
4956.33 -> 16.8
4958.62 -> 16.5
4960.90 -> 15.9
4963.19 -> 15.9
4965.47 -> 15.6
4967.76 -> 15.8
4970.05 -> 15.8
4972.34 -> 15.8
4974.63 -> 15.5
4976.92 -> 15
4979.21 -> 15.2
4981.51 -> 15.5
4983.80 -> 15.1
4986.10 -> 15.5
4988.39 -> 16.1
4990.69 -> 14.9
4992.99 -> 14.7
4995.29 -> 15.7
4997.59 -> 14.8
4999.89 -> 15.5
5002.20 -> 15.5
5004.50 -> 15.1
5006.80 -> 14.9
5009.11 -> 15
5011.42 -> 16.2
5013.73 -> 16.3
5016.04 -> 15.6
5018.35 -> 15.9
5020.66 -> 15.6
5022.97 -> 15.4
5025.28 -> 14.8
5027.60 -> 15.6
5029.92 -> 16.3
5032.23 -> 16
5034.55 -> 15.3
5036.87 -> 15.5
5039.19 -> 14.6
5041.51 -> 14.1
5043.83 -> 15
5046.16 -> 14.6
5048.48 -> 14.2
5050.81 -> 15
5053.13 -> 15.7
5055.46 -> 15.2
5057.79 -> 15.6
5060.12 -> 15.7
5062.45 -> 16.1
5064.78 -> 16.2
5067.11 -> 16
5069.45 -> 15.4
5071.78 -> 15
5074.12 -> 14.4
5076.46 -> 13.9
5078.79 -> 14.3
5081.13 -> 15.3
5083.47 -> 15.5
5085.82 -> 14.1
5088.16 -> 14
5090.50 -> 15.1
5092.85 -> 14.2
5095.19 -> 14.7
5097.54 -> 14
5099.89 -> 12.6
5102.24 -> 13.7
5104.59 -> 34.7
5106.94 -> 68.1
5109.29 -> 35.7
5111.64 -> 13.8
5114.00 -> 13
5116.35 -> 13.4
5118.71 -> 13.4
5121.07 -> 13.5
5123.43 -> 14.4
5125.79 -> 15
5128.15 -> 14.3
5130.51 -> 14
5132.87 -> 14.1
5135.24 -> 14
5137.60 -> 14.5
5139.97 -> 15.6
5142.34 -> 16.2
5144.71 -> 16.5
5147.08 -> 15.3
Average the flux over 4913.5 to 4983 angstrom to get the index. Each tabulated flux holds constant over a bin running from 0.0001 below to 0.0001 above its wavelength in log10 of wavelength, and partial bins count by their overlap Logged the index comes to 16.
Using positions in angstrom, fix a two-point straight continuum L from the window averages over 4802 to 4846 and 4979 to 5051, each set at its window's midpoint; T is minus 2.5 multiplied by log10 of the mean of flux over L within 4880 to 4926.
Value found -0.03 mag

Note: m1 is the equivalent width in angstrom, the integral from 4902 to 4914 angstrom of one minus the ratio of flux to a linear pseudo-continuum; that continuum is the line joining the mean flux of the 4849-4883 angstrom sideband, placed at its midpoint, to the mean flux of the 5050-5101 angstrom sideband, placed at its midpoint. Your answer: 0.5 angstrom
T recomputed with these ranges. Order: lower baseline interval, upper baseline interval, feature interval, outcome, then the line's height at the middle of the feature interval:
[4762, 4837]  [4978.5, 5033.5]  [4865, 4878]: -0.071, 16.1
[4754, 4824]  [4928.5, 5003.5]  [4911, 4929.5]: -0.020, 15.9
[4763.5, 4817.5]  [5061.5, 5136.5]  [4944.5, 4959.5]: 0.027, 17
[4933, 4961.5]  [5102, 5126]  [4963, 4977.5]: 0.095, 17.1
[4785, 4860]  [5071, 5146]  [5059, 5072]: 0.094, 17.2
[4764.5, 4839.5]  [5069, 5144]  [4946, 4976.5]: 0.050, 16.9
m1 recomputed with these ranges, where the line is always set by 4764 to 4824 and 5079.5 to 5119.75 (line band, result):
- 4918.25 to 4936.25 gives 1.6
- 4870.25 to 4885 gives 0.7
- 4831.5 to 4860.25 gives 0.9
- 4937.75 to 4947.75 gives 1.3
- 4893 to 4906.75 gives 0.9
